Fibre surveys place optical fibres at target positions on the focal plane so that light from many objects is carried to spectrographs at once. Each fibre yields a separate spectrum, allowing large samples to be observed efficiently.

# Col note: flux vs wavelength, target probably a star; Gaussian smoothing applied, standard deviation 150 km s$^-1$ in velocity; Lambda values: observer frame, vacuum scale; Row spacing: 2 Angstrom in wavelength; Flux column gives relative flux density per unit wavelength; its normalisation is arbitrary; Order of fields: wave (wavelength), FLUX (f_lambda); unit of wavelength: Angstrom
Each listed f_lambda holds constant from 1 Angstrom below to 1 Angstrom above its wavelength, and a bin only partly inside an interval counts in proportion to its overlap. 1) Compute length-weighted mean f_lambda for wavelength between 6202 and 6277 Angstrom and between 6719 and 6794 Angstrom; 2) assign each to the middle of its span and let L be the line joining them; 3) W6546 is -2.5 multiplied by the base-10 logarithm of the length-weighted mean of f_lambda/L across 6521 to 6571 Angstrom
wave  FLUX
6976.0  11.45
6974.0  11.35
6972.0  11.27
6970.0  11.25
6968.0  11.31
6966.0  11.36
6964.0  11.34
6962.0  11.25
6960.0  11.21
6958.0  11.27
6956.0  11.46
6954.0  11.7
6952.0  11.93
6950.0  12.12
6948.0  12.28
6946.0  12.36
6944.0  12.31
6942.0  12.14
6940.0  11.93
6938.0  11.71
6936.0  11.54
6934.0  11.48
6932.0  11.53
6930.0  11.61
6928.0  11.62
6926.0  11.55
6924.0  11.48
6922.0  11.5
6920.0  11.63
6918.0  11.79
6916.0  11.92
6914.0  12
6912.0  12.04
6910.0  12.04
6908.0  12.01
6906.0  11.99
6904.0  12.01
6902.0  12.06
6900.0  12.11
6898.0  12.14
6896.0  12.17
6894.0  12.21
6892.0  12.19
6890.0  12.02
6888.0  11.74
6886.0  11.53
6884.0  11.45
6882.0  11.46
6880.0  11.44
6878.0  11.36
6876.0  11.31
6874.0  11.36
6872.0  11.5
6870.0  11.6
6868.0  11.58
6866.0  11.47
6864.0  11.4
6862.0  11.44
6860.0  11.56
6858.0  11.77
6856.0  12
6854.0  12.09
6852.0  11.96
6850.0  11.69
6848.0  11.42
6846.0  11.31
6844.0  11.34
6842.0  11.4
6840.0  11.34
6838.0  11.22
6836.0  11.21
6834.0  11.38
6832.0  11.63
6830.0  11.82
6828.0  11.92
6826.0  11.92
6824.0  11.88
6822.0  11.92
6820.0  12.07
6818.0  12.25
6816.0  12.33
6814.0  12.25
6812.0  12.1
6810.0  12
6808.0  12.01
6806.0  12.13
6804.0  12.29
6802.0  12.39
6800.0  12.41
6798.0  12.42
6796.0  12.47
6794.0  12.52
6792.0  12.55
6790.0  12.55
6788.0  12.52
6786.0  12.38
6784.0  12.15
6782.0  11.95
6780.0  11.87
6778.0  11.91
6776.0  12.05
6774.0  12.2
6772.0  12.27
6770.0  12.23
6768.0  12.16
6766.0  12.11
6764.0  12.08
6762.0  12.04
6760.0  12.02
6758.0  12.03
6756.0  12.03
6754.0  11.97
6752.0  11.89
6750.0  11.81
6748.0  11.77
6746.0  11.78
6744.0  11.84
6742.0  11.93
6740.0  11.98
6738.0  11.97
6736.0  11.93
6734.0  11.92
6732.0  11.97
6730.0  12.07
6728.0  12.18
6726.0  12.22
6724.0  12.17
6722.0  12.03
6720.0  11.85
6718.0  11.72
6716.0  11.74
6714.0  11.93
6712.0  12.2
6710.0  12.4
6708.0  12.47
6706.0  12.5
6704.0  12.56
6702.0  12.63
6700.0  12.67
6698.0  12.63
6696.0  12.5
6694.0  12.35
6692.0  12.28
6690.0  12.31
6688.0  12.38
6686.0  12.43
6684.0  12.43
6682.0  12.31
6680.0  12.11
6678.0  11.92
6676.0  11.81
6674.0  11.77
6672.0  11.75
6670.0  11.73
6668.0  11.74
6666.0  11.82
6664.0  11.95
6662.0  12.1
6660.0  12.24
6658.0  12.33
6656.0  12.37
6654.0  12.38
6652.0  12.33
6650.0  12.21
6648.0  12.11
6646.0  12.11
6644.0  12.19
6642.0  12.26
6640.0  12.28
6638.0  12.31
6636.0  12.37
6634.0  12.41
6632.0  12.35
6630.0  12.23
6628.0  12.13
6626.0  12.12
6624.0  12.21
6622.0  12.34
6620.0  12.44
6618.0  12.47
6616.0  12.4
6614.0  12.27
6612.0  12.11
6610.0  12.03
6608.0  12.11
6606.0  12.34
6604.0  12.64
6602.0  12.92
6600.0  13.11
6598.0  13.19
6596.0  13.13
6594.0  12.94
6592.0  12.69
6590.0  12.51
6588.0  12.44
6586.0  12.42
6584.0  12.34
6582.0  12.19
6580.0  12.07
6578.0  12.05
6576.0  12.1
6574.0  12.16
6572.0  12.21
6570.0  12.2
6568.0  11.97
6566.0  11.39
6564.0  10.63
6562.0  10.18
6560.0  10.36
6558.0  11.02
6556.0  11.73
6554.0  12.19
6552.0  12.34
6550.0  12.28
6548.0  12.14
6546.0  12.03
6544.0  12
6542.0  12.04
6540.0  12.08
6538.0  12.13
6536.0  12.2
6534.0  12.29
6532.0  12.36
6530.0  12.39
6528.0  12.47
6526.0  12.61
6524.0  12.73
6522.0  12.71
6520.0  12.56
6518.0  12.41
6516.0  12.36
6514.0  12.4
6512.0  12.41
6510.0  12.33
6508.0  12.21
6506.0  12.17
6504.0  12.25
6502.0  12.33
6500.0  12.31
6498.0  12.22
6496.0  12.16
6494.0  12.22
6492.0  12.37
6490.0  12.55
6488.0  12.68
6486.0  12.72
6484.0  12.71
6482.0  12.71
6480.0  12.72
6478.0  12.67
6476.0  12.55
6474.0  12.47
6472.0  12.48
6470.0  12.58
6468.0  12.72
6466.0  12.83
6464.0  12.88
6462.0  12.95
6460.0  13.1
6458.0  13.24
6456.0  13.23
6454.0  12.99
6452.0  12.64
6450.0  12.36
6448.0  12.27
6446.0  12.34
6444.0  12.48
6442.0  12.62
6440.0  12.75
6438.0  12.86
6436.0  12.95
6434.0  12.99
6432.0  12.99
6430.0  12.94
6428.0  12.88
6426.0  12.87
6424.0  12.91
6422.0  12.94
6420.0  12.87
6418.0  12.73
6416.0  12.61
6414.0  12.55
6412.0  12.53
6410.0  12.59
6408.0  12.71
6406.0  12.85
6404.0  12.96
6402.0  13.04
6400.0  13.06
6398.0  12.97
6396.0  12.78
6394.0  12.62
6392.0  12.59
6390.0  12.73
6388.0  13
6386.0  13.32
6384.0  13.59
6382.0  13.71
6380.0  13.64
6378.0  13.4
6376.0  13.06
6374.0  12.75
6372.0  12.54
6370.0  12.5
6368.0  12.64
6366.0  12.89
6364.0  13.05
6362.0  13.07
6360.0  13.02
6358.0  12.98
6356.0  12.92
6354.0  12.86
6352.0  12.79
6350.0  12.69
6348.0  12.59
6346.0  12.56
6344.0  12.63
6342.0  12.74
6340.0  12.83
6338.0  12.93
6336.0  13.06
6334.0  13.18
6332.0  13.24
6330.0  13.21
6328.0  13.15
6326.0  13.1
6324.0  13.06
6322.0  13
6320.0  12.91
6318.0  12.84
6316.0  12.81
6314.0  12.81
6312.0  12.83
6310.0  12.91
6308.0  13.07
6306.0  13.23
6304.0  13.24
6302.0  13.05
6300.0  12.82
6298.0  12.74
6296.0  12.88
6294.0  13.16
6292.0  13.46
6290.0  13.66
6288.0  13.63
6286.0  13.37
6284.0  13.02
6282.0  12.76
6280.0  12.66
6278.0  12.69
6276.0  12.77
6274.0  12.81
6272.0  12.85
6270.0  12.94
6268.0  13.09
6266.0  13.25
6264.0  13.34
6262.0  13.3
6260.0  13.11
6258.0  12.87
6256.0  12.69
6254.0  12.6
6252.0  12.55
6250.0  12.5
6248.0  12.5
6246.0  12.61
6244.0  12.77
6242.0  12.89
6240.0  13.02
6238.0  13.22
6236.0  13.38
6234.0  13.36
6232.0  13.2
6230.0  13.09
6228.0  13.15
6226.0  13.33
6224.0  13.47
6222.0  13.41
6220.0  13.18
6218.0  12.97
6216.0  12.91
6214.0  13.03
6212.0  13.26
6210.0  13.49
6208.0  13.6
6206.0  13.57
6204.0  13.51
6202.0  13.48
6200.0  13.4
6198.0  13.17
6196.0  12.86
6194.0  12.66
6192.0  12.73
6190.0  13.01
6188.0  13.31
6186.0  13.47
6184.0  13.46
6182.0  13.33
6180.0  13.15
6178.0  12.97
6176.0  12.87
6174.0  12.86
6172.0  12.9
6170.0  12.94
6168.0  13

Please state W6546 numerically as 0.05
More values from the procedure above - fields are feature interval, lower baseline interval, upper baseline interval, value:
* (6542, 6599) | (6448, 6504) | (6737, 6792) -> 0.037 mag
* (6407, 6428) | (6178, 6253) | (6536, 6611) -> -0.015 mag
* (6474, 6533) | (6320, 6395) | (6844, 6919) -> 0.015 mag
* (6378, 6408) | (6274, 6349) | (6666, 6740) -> -0.021 mag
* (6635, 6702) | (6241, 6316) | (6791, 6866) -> -0.001 mag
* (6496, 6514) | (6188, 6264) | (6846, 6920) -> 0.021 mag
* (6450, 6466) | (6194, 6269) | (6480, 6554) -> -0.037 mag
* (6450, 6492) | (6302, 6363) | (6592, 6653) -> -0.005 mag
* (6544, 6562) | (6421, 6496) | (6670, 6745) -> 0.074 mag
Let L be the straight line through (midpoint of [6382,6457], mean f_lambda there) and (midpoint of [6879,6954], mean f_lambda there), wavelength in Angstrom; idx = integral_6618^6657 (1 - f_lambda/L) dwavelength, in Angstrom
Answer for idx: 0.4 Angstrom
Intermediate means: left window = 12.8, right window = 11.9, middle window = 12.3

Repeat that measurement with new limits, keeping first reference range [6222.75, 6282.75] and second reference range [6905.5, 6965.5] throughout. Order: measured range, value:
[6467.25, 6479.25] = 0.0 Angstrom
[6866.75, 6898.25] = 0.4 Angstrom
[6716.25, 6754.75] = 0.5 Angstrom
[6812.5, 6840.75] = 0.3 Angstrom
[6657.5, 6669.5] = 0.2 Angstrom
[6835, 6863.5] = 0.8 Angstrom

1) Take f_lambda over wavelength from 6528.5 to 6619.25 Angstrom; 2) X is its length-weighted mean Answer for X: 12.2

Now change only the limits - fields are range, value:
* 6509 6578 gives 12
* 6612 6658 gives 12.3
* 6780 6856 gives 12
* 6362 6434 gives 12.9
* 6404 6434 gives 12.8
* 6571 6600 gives 12.5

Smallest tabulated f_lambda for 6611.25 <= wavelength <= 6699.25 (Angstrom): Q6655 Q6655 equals 11.73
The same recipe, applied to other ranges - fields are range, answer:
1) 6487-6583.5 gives 10.18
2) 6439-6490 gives 12.27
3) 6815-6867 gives 11.21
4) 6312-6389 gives 12.5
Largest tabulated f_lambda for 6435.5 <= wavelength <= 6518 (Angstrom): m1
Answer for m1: 13.24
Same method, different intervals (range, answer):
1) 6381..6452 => 13.71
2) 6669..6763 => 12.67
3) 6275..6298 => 13.66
